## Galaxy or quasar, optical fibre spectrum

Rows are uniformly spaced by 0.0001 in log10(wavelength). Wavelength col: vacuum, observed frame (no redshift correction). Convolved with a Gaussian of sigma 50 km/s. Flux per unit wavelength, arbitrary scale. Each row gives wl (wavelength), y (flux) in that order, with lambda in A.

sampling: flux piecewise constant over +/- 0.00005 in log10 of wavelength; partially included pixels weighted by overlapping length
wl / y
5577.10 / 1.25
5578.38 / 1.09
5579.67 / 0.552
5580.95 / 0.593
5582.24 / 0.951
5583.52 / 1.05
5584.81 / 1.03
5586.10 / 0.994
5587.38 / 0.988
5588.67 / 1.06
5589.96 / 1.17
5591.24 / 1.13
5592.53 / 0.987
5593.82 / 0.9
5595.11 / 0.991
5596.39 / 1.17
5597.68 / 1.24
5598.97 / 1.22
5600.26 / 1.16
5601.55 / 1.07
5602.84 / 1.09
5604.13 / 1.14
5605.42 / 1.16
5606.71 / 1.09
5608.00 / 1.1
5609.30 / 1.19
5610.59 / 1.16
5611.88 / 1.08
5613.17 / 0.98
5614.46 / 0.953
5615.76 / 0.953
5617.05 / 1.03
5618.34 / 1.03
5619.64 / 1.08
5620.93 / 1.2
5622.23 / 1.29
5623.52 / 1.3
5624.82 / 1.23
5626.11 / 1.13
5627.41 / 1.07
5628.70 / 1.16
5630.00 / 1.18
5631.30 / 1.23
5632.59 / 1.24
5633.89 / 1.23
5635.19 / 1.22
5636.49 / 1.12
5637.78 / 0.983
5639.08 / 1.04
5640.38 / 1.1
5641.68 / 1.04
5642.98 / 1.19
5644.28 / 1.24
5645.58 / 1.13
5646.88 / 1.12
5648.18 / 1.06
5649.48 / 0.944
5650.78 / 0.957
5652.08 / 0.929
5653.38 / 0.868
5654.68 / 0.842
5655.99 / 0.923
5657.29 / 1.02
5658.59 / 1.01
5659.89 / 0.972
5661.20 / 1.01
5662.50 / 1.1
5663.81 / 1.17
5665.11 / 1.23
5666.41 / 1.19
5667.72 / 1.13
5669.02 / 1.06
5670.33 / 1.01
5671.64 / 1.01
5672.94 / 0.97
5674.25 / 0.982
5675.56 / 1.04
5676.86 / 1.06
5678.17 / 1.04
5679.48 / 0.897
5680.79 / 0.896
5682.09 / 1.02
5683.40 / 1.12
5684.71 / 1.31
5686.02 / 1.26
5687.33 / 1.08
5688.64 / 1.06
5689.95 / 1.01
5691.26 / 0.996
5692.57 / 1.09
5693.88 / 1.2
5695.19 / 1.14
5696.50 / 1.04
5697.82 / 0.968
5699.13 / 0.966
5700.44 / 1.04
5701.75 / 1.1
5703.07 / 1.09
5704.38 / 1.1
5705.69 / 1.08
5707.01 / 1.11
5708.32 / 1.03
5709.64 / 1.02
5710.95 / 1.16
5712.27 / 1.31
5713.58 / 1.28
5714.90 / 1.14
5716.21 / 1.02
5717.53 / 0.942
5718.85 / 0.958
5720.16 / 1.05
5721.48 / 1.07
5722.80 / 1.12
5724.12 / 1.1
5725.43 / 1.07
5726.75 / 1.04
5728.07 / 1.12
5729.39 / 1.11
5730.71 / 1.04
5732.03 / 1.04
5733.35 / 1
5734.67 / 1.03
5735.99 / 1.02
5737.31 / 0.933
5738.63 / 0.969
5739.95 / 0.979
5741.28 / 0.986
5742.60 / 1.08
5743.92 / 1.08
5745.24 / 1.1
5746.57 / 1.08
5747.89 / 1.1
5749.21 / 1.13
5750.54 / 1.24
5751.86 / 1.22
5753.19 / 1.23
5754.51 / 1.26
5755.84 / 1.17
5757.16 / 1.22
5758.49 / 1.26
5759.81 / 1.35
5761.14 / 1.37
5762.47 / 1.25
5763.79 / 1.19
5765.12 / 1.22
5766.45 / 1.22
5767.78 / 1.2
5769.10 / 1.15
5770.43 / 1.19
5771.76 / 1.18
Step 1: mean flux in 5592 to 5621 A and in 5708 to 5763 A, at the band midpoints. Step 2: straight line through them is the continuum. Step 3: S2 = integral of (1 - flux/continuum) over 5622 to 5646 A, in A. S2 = -1.6 A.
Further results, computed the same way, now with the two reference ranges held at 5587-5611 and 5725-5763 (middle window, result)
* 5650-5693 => 2.9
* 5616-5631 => -0.6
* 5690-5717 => 0.6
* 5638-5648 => 0.0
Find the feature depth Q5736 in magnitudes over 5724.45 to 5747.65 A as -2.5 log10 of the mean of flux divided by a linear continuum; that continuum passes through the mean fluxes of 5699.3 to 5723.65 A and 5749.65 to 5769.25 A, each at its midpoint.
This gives 0.120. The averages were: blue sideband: 1.09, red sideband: 1.24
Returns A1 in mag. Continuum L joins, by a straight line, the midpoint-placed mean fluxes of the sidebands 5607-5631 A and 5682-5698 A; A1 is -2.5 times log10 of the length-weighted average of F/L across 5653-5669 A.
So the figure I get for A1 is 0.07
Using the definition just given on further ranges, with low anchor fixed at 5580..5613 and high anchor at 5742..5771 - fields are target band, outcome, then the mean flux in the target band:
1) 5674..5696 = 0.06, 1.07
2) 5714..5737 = 0.12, 1.05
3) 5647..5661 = 0.16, 0.961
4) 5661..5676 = 0.04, 1.08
